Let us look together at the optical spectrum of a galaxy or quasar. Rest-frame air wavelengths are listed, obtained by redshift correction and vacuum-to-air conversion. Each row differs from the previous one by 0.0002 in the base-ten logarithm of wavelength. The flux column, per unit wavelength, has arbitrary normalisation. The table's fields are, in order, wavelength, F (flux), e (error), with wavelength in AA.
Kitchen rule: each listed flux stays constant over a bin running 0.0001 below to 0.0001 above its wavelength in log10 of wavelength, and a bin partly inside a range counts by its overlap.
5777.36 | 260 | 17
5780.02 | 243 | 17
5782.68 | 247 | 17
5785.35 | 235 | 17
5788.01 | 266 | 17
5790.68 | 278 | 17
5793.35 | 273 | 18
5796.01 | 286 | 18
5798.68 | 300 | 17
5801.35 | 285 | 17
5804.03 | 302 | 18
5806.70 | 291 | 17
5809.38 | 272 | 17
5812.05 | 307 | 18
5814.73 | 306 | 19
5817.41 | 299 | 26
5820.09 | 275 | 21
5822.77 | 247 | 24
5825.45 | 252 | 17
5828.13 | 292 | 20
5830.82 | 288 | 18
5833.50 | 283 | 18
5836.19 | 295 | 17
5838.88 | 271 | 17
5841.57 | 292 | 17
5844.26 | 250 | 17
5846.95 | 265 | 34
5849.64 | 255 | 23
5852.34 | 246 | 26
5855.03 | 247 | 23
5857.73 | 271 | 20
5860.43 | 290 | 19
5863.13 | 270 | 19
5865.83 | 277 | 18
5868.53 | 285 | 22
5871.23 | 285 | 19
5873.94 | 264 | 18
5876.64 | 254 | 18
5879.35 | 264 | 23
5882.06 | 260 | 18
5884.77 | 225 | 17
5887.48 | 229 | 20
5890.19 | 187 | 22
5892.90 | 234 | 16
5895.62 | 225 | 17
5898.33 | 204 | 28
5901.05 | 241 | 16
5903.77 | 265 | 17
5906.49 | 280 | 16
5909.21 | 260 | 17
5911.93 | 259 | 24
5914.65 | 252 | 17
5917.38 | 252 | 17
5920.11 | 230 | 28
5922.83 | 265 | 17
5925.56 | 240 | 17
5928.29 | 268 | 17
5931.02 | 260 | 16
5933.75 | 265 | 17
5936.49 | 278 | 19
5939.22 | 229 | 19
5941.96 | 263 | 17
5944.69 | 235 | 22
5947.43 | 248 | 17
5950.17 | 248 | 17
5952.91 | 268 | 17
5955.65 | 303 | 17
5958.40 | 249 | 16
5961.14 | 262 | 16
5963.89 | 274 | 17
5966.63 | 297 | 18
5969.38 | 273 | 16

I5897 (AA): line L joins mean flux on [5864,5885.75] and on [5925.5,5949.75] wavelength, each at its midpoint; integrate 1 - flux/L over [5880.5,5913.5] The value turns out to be 2.77 AA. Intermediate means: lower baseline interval 265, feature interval 239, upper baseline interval 255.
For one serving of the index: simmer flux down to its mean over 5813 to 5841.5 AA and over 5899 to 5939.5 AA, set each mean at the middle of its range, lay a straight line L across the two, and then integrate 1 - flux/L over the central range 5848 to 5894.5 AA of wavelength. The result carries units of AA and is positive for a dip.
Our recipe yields 2.5 AA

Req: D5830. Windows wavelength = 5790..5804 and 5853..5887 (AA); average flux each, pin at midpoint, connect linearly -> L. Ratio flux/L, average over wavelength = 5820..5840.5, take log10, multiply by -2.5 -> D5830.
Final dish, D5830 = 0.00 mag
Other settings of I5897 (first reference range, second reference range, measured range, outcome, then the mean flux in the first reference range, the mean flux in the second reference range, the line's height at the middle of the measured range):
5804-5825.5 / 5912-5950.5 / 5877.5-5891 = 1.5 AA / 284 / 253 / 265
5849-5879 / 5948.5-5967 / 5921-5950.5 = 1.7 AA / 268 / 270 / 269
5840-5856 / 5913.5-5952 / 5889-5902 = 1.9 AA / 260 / 253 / 256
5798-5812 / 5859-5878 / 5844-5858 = 1.2 AA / 291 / 275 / 279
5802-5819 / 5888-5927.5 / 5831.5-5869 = 0.3 AA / 295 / 243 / 274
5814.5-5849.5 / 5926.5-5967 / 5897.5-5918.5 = 1.1 AA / 276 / 262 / 267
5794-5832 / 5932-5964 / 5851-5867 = 0.6 AA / 286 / 260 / 277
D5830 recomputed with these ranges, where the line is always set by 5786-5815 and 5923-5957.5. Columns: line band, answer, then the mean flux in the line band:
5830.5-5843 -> -0.025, 285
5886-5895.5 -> 0.226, 218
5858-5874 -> -0.023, 279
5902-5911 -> -0.005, 267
